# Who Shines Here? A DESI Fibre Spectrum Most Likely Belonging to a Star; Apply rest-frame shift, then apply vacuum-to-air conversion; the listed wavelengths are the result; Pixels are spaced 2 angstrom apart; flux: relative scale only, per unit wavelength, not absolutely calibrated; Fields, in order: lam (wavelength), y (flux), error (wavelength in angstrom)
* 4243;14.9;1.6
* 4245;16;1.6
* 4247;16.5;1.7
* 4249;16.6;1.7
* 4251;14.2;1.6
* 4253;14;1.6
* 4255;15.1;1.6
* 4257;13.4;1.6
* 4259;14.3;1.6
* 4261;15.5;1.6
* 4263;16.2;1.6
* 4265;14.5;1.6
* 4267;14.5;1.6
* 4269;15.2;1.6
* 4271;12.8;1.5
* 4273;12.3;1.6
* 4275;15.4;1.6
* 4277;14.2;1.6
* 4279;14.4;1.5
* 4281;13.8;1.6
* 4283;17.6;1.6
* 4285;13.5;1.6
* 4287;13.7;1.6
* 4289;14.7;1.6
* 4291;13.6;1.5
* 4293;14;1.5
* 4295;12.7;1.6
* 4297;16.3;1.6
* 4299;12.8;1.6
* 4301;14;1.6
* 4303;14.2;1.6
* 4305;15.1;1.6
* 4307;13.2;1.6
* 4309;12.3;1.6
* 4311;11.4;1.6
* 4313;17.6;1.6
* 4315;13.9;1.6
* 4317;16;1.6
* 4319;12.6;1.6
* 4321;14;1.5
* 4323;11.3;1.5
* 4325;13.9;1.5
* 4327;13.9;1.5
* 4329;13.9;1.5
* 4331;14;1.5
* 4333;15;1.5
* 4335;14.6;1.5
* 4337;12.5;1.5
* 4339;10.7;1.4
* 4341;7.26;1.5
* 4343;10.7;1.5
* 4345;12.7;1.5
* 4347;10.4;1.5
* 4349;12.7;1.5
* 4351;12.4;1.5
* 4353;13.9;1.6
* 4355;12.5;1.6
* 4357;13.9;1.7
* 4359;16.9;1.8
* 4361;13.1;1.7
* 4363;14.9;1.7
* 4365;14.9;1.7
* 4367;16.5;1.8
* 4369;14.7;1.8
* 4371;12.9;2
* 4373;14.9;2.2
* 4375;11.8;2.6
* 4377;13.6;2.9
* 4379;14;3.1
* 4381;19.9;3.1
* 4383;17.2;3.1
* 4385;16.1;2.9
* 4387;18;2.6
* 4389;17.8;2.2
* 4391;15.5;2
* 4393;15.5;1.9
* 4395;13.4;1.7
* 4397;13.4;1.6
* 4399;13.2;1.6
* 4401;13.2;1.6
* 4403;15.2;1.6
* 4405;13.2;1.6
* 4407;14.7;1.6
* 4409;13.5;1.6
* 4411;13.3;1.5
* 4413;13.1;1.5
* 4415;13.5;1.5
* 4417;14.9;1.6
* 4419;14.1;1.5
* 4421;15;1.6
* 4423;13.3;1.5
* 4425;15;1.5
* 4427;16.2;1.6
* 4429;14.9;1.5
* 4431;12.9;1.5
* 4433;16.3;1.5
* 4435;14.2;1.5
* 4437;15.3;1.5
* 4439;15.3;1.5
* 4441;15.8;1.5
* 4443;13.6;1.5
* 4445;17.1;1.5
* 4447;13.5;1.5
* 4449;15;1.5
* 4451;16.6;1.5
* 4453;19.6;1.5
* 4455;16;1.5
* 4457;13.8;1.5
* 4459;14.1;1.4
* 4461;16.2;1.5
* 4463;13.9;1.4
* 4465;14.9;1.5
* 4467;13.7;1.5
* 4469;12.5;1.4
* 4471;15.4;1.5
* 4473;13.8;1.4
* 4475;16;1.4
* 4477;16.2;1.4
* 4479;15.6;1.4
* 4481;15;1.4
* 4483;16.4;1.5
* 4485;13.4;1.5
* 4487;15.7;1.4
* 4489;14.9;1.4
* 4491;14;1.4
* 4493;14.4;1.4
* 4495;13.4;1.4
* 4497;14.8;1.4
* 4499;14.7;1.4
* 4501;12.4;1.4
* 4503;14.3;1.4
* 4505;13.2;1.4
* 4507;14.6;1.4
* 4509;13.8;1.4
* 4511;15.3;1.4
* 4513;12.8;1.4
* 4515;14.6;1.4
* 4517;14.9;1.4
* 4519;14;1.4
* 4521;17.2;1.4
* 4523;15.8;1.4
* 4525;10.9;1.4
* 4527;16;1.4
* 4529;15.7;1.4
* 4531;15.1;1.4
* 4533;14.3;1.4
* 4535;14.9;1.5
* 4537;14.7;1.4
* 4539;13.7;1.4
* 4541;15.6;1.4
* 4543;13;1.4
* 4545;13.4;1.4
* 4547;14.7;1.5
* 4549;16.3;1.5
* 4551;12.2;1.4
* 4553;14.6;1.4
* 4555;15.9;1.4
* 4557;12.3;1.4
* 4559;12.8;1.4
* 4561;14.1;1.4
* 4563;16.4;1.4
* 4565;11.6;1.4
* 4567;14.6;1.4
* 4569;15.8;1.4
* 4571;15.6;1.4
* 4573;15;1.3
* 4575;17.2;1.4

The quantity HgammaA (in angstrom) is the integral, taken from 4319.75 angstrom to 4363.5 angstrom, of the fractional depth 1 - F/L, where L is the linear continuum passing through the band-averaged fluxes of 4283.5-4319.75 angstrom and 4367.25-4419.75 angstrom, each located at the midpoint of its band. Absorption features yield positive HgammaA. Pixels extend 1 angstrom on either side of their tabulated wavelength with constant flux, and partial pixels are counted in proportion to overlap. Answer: 4.2 angstrom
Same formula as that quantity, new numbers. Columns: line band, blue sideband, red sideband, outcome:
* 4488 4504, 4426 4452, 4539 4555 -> 0.6 angstrom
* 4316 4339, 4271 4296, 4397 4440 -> 0.8 angstrom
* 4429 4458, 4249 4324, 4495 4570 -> -2.1 angstrom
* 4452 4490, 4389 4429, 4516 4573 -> -1.9 angstrom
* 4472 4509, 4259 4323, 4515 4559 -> -0.4 angstrom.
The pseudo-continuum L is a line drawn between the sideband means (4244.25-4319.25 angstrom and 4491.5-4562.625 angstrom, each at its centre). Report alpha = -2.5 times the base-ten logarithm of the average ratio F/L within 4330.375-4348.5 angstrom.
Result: 0.20 mag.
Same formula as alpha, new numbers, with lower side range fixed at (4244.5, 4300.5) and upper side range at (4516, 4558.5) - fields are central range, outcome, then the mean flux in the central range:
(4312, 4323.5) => 0.014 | 14.4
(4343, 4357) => 0.171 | 12.4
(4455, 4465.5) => -0.013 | 14.7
